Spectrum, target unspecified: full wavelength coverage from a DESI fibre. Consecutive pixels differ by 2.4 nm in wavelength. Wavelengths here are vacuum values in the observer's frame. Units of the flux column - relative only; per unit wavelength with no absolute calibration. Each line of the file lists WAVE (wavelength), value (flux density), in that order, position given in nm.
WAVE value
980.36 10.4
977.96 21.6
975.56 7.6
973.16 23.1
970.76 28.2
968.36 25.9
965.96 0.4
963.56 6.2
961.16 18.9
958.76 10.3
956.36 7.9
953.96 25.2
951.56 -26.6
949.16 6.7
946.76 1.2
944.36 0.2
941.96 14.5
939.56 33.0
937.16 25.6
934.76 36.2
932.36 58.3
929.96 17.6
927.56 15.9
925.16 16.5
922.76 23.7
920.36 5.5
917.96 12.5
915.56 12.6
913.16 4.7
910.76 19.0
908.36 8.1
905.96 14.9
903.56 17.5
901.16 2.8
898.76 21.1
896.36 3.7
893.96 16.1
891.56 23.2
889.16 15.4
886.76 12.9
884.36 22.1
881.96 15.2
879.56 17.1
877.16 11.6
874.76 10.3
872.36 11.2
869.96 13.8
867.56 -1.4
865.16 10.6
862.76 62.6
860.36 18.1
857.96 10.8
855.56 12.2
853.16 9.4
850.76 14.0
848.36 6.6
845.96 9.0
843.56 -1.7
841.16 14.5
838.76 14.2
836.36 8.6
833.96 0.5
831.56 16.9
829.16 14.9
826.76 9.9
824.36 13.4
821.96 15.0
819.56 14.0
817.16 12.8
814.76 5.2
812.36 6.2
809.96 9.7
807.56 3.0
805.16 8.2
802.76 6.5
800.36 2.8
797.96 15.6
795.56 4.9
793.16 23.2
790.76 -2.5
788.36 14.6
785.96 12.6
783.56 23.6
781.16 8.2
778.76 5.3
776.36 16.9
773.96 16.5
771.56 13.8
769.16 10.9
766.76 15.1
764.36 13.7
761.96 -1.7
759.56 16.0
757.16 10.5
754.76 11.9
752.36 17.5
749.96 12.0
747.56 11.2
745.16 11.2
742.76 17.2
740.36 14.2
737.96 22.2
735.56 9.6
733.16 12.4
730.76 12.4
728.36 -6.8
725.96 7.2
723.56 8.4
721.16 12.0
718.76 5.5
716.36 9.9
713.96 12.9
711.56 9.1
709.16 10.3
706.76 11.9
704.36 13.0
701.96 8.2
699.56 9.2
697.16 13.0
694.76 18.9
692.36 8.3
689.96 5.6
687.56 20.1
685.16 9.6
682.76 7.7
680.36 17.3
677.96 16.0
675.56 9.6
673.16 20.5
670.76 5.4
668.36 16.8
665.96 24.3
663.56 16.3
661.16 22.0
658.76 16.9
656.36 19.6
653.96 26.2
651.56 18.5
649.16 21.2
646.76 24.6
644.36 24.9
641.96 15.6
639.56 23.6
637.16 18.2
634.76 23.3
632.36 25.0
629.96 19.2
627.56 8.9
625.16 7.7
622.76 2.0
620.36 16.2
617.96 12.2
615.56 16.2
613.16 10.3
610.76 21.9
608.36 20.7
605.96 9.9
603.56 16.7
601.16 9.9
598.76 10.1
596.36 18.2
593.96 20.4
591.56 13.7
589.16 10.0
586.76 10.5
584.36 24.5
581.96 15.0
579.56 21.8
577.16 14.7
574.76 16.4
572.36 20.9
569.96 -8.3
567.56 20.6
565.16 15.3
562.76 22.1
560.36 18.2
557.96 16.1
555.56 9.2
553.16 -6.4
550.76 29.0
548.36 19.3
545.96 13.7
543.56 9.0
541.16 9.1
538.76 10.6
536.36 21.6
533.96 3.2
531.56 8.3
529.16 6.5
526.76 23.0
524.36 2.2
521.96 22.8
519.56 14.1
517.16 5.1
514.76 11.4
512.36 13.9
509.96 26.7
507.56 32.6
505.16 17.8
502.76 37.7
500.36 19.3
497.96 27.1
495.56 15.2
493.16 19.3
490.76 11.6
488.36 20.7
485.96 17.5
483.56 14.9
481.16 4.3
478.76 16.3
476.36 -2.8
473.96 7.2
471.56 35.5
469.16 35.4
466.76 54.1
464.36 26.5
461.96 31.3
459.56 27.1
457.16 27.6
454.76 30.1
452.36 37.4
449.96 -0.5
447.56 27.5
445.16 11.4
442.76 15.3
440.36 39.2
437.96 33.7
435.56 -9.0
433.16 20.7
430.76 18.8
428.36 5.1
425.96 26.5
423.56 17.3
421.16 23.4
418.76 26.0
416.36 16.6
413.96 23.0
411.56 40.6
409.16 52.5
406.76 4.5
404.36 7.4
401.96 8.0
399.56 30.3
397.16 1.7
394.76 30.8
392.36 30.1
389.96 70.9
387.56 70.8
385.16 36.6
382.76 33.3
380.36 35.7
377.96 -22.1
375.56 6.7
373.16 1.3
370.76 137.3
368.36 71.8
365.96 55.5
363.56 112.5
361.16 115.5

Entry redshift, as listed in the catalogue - 1.31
